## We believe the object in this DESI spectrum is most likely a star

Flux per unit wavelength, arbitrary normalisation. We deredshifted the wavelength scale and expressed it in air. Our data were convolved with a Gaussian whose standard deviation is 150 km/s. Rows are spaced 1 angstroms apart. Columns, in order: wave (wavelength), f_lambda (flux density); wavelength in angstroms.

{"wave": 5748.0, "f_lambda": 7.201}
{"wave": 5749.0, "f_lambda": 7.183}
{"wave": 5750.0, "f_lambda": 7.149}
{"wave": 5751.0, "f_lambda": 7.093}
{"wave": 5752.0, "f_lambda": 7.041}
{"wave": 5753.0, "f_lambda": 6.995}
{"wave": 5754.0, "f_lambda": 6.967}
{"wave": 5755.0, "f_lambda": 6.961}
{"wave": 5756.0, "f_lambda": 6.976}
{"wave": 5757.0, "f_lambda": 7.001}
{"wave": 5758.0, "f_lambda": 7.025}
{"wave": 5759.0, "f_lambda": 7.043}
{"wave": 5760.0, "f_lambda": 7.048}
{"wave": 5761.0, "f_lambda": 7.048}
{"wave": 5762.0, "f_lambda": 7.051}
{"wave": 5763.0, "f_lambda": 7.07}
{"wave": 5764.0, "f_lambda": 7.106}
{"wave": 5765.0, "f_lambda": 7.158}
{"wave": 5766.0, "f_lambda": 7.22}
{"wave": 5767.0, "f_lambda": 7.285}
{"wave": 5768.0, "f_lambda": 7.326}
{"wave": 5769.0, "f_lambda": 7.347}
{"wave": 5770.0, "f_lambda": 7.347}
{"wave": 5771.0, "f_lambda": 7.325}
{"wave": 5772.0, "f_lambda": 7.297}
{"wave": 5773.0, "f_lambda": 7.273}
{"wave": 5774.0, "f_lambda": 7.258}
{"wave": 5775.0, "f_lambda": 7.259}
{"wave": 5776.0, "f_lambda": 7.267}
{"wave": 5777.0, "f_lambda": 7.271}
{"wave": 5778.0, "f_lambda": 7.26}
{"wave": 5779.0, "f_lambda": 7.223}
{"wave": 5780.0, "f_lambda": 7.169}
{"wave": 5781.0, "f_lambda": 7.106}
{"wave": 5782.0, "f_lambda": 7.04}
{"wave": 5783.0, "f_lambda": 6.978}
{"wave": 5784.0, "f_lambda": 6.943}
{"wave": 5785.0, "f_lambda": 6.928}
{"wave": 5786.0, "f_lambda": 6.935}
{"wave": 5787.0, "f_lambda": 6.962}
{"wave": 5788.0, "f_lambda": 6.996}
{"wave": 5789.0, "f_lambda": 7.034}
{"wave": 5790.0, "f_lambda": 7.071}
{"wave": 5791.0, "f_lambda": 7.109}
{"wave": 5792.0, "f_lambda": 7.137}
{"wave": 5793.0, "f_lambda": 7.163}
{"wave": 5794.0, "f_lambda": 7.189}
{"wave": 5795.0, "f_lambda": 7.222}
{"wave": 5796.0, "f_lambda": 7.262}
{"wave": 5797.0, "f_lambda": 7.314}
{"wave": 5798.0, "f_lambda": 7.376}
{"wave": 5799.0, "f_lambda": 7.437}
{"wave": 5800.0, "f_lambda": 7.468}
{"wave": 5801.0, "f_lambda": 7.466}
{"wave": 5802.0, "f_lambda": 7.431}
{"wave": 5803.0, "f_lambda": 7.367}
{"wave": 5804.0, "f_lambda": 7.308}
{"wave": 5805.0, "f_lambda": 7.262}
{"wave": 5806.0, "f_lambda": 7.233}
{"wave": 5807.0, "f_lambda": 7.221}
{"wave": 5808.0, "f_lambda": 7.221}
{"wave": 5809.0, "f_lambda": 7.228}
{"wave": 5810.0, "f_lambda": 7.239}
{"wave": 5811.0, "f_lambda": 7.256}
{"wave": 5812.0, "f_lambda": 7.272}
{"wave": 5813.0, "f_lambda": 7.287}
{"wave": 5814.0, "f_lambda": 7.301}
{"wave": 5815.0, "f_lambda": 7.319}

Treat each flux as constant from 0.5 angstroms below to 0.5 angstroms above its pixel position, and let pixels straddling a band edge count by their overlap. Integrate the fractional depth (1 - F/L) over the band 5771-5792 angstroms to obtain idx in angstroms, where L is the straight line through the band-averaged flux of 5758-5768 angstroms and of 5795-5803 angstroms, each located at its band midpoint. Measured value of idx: 0.4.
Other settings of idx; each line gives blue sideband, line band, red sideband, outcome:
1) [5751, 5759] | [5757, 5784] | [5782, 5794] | -0.62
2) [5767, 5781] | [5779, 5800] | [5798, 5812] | 0.48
